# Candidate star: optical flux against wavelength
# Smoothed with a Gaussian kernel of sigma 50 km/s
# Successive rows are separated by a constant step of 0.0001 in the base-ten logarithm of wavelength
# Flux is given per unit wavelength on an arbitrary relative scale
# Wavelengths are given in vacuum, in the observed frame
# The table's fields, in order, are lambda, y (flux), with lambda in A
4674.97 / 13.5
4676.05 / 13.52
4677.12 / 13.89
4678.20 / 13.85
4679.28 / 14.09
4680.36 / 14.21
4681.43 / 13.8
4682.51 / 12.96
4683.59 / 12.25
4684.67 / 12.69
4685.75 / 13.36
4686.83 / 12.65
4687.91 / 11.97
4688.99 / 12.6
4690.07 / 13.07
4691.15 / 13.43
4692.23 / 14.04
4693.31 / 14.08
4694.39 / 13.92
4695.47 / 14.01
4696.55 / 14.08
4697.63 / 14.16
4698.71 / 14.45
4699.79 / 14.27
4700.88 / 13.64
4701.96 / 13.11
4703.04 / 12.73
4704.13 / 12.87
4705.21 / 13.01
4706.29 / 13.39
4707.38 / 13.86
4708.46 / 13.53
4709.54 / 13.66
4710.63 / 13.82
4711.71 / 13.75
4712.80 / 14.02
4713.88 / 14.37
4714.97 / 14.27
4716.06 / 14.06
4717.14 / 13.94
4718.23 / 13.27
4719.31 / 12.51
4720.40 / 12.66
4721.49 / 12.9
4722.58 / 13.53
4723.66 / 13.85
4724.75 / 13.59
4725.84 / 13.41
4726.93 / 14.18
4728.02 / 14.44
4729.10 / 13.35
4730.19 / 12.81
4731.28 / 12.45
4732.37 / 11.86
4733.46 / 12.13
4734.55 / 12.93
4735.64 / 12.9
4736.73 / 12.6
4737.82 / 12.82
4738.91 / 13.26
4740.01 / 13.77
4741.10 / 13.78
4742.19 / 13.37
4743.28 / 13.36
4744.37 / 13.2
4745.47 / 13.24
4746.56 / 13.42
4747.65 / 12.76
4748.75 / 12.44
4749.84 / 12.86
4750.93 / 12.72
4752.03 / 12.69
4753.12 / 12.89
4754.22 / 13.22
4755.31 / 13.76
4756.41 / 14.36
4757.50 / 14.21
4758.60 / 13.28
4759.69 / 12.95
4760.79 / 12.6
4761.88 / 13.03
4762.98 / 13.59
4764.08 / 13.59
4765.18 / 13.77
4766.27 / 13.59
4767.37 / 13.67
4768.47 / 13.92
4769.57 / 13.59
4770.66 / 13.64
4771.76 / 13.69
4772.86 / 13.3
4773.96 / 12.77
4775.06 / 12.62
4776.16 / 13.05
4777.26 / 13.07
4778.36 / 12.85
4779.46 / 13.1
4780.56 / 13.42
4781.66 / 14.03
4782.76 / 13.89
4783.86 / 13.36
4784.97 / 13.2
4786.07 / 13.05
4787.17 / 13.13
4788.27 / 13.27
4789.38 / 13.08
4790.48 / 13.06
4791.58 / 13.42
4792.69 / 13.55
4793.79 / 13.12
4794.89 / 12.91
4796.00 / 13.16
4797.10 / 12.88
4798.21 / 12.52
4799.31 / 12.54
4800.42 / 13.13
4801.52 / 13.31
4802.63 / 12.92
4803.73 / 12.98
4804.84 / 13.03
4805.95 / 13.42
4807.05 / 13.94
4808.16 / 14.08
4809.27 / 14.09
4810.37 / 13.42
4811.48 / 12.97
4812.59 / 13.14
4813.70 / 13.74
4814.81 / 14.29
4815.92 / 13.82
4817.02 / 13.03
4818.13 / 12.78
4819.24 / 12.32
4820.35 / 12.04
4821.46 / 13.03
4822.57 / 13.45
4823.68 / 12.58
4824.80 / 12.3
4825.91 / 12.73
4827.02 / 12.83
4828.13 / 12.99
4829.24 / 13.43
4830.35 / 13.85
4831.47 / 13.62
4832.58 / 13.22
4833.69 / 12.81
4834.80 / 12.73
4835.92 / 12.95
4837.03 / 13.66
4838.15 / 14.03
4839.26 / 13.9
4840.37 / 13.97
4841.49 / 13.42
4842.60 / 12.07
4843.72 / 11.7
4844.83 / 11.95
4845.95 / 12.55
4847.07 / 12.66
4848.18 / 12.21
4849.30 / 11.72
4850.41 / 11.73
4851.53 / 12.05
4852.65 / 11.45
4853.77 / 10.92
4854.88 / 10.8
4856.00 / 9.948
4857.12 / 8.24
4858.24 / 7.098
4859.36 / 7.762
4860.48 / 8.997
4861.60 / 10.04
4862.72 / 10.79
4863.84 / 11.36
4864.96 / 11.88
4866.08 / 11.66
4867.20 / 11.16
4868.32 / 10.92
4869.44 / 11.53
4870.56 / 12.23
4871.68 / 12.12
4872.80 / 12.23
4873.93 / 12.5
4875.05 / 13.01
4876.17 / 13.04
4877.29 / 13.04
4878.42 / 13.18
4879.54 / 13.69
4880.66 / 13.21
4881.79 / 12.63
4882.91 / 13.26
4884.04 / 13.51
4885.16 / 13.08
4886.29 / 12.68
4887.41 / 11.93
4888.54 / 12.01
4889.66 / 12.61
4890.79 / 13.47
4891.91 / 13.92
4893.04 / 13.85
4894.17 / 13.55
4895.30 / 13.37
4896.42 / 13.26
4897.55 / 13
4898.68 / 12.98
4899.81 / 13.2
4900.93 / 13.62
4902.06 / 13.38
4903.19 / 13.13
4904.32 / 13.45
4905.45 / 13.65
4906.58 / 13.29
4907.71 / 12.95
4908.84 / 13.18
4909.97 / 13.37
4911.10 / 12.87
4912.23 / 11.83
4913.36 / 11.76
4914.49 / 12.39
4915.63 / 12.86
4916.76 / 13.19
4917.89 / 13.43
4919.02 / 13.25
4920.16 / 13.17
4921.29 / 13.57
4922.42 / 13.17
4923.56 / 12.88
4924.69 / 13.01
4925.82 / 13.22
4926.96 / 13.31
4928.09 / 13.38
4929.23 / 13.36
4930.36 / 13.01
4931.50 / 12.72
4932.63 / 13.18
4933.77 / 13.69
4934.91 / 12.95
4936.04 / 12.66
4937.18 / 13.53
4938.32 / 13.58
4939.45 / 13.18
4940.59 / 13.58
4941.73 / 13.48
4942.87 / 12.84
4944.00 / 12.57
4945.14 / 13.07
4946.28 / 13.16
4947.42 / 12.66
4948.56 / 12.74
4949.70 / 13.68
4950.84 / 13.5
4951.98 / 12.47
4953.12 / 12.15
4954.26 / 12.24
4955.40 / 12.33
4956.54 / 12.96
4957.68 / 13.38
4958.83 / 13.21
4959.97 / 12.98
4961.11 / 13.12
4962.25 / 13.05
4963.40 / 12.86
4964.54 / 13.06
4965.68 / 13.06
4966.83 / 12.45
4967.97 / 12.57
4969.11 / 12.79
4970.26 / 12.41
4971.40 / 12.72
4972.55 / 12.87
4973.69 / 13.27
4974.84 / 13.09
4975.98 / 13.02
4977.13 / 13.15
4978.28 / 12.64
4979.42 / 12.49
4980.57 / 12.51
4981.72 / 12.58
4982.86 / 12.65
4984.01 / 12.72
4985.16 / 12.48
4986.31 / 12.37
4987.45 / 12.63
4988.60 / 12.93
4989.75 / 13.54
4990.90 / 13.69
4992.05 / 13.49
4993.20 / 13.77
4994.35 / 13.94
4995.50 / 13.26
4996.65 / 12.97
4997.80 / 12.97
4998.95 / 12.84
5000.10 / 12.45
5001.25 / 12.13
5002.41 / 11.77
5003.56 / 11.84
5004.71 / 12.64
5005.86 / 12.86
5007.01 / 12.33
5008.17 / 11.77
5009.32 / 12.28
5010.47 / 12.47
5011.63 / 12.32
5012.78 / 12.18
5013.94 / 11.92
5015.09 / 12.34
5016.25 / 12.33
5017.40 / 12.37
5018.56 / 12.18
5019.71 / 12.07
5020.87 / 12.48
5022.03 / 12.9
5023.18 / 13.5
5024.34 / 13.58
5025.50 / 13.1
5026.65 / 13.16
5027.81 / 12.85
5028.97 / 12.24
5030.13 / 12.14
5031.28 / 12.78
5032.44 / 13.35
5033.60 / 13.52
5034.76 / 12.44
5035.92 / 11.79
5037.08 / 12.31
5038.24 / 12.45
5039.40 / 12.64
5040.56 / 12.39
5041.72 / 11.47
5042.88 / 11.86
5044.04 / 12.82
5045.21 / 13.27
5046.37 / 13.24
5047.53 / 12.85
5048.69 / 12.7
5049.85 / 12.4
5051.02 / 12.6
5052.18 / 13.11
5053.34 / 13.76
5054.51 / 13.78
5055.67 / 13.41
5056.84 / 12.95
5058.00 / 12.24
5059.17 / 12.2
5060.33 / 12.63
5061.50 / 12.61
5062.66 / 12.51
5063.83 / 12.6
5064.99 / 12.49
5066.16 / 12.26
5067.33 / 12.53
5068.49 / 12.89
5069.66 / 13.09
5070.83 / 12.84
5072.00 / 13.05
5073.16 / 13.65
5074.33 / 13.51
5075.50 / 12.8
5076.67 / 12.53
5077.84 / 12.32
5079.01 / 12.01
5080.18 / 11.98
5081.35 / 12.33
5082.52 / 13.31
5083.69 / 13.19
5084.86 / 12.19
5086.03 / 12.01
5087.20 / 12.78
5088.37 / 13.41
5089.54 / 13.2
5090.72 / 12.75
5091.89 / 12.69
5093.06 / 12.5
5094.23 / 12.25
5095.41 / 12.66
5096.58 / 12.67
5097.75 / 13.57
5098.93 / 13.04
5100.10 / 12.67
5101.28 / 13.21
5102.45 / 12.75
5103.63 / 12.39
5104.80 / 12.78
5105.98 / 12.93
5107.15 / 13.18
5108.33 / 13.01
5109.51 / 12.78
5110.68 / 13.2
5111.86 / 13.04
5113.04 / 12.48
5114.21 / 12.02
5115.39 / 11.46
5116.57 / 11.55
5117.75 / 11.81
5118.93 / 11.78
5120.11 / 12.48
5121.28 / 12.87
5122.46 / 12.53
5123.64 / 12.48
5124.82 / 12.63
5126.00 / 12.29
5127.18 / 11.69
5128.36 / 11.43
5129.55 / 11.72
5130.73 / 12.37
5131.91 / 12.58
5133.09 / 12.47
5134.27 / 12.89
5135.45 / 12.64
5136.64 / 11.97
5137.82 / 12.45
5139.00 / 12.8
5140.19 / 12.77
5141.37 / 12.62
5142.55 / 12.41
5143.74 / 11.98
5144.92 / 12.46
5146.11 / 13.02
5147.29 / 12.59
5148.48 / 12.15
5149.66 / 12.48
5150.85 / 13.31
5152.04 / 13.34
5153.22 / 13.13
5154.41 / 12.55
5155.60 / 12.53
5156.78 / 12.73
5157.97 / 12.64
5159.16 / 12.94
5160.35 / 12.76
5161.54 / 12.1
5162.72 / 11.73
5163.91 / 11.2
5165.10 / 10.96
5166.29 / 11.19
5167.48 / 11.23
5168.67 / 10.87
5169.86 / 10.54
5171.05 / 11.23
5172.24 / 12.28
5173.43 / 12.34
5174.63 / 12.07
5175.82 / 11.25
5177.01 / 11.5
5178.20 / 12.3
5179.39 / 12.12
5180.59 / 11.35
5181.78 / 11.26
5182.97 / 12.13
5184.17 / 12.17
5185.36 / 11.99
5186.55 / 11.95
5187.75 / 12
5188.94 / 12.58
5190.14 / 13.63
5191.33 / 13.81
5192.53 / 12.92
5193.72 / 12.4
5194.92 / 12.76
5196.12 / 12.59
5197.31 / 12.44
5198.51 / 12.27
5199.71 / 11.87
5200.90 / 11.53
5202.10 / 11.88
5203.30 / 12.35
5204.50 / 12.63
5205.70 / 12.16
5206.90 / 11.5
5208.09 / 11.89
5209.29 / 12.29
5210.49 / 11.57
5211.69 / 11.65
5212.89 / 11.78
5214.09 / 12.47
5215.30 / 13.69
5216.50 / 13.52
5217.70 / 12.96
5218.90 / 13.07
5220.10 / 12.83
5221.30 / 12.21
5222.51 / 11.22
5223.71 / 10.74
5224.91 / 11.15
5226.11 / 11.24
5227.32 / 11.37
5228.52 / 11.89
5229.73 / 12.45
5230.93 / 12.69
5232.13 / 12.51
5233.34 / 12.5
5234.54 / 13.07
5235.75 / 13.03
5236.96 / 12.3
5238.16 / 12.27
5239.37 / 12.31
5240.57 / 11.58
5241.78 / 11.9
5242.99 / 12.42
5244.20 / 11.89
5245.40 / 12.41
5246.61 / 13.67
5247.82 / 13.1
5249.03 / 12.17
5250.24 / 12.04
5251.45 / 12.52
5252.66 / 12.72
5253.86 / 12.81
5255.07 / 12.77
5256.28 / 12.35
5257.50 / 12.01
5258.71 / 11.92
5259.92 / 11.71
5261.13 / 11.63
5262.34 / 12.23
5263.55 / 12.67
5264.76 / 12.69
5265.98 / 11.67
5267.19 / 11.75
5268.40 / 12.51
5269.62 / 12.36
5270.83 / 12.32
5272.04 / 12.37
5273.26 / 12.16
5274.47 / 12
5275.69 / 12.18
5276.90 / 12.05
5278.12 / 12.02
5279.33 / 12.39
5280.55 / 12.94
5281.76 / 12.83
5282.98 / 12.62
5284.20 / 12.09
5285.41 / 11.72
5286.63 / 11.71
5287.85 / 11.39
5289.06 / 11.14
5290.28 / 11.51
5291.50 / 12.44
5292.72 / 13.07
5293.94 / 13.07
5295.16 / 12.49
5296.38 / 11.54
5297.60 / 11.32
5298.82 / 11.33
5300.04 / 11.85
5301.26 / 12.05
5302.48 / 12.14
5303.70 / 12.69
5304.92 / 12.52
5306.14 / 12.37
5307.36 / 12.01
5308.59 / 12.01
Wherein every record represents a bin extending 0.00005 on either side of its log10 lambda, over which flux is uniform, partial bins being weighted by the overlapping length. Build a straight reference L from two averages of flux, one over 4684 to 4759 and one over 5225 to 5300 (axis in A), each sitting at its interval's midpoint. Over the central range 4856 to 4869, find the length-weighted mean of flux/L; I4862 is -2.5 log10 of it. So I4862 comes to 0.29 mag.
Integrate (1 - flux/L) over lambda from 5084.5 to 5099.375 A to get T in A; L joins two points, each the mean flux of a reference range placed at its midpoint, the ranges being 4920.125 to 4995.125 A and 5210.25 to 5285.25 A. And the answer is -0.1 A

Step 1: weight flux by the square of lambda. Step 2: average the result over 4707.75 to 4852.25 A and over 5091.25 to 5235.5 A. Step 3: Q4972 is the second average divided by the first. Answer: 1.1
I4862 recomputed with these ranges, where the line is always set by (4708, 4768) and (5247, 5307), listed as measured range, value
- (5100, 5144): 0.01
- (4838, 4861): 0.16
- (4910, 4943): -0.01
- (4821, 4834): 0.01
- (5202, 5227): 0.02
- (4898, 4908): -0.03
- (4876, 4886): -0.01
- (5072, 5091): -0.01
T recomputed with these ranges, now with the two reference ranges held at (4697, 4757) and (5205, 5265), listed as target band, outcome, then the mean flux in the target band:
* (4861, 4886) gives 1.46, 12.3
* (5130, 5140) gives -0.03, 12.5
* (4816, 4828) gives 0.35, 12.8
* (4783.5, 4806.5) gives 0.19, 13.1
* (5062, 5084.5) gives -0.20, 12.7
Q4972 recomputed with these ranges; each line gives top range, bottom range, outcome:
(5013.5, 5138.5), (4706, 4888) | 1.10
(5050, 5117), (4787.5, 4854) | 1.09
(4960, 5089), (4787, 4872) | 1.11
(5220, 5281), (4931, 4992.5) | 1.06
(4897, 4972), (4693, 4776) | 1.06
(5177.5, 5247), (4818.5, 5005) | 1.09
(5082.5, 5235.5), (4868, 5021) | 1.04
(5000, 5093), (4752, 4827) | 1.06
